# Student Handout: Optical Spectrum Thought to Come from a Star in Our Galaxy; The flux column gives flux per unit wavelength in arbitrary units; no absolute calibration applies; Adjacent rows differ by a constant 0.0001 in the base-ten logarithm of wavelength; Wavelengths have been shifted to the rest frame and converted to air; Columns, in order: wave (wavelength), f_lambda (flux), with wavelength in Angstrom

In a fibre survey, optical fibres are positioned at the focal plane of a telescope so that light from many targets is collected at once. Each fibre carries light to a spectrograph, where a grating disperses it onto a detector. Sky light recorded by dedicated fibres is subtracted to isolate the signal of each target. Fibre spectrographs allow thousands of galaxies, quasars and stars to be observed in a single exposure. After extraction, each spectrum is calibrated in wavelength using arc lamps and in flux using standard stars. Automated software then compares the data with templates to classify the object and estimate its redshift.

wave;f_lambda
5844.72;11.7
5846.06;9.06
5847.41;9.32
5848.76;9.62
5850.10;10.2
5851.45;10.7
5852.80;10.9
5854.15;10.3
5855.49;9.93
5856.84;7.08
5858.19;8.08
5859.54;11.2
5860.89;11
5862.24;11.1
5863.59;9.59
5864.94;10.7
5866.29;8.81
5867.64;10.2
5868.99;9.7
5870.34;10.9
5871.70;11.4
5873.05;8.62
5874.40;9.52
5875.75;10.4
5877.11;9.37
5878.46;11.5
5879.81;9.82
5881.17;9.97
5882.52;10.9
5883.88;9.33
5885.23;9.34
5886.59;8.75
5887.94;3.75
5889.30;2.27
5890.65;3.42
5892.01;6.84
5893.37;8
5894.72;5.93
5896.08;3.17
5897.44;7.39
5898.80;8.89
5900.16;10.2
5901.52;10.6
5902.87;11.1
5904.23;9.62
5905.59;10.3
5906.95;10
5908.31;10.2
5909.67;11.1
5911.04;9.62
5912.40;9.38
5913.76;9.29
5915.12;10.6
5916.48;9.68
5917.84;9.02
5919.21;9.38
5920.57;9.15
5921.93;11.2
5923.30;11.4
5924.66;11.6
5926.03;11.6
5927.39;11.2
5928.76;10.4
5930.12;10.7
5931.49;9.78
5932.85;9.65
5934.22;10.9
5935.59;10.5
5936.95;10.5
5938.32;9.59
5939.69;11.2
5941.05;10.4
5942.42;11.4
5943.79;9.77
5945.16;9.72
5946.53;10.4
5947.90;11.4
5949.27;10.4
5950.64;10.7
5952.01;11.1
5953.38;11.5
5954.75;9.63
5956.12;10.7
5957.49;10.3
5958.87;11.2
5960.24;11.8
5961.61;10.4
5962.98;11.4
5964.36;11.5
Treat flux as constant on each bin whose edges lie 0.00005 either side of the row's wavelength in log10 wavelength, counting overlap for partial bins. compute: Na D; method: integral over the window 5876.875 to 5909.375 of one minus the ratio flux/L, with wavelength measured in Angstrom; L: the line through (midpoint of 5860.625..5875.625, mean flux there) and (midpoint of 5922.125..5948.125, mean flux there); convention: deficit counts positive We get 6.1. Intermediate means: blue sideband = 10.1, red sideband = 10.6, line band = 8.38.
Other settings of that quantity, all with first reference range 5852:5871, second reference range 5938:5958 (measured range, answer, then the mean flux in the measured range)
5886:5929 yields 5.9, 8.9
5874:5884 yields -0.1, 10.2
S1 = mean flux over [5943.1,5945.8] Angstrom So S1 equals 9.74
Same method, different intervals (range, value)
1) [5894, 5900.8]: 7.1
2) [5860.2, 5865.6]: 10.6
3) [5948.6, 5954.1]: 10.9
